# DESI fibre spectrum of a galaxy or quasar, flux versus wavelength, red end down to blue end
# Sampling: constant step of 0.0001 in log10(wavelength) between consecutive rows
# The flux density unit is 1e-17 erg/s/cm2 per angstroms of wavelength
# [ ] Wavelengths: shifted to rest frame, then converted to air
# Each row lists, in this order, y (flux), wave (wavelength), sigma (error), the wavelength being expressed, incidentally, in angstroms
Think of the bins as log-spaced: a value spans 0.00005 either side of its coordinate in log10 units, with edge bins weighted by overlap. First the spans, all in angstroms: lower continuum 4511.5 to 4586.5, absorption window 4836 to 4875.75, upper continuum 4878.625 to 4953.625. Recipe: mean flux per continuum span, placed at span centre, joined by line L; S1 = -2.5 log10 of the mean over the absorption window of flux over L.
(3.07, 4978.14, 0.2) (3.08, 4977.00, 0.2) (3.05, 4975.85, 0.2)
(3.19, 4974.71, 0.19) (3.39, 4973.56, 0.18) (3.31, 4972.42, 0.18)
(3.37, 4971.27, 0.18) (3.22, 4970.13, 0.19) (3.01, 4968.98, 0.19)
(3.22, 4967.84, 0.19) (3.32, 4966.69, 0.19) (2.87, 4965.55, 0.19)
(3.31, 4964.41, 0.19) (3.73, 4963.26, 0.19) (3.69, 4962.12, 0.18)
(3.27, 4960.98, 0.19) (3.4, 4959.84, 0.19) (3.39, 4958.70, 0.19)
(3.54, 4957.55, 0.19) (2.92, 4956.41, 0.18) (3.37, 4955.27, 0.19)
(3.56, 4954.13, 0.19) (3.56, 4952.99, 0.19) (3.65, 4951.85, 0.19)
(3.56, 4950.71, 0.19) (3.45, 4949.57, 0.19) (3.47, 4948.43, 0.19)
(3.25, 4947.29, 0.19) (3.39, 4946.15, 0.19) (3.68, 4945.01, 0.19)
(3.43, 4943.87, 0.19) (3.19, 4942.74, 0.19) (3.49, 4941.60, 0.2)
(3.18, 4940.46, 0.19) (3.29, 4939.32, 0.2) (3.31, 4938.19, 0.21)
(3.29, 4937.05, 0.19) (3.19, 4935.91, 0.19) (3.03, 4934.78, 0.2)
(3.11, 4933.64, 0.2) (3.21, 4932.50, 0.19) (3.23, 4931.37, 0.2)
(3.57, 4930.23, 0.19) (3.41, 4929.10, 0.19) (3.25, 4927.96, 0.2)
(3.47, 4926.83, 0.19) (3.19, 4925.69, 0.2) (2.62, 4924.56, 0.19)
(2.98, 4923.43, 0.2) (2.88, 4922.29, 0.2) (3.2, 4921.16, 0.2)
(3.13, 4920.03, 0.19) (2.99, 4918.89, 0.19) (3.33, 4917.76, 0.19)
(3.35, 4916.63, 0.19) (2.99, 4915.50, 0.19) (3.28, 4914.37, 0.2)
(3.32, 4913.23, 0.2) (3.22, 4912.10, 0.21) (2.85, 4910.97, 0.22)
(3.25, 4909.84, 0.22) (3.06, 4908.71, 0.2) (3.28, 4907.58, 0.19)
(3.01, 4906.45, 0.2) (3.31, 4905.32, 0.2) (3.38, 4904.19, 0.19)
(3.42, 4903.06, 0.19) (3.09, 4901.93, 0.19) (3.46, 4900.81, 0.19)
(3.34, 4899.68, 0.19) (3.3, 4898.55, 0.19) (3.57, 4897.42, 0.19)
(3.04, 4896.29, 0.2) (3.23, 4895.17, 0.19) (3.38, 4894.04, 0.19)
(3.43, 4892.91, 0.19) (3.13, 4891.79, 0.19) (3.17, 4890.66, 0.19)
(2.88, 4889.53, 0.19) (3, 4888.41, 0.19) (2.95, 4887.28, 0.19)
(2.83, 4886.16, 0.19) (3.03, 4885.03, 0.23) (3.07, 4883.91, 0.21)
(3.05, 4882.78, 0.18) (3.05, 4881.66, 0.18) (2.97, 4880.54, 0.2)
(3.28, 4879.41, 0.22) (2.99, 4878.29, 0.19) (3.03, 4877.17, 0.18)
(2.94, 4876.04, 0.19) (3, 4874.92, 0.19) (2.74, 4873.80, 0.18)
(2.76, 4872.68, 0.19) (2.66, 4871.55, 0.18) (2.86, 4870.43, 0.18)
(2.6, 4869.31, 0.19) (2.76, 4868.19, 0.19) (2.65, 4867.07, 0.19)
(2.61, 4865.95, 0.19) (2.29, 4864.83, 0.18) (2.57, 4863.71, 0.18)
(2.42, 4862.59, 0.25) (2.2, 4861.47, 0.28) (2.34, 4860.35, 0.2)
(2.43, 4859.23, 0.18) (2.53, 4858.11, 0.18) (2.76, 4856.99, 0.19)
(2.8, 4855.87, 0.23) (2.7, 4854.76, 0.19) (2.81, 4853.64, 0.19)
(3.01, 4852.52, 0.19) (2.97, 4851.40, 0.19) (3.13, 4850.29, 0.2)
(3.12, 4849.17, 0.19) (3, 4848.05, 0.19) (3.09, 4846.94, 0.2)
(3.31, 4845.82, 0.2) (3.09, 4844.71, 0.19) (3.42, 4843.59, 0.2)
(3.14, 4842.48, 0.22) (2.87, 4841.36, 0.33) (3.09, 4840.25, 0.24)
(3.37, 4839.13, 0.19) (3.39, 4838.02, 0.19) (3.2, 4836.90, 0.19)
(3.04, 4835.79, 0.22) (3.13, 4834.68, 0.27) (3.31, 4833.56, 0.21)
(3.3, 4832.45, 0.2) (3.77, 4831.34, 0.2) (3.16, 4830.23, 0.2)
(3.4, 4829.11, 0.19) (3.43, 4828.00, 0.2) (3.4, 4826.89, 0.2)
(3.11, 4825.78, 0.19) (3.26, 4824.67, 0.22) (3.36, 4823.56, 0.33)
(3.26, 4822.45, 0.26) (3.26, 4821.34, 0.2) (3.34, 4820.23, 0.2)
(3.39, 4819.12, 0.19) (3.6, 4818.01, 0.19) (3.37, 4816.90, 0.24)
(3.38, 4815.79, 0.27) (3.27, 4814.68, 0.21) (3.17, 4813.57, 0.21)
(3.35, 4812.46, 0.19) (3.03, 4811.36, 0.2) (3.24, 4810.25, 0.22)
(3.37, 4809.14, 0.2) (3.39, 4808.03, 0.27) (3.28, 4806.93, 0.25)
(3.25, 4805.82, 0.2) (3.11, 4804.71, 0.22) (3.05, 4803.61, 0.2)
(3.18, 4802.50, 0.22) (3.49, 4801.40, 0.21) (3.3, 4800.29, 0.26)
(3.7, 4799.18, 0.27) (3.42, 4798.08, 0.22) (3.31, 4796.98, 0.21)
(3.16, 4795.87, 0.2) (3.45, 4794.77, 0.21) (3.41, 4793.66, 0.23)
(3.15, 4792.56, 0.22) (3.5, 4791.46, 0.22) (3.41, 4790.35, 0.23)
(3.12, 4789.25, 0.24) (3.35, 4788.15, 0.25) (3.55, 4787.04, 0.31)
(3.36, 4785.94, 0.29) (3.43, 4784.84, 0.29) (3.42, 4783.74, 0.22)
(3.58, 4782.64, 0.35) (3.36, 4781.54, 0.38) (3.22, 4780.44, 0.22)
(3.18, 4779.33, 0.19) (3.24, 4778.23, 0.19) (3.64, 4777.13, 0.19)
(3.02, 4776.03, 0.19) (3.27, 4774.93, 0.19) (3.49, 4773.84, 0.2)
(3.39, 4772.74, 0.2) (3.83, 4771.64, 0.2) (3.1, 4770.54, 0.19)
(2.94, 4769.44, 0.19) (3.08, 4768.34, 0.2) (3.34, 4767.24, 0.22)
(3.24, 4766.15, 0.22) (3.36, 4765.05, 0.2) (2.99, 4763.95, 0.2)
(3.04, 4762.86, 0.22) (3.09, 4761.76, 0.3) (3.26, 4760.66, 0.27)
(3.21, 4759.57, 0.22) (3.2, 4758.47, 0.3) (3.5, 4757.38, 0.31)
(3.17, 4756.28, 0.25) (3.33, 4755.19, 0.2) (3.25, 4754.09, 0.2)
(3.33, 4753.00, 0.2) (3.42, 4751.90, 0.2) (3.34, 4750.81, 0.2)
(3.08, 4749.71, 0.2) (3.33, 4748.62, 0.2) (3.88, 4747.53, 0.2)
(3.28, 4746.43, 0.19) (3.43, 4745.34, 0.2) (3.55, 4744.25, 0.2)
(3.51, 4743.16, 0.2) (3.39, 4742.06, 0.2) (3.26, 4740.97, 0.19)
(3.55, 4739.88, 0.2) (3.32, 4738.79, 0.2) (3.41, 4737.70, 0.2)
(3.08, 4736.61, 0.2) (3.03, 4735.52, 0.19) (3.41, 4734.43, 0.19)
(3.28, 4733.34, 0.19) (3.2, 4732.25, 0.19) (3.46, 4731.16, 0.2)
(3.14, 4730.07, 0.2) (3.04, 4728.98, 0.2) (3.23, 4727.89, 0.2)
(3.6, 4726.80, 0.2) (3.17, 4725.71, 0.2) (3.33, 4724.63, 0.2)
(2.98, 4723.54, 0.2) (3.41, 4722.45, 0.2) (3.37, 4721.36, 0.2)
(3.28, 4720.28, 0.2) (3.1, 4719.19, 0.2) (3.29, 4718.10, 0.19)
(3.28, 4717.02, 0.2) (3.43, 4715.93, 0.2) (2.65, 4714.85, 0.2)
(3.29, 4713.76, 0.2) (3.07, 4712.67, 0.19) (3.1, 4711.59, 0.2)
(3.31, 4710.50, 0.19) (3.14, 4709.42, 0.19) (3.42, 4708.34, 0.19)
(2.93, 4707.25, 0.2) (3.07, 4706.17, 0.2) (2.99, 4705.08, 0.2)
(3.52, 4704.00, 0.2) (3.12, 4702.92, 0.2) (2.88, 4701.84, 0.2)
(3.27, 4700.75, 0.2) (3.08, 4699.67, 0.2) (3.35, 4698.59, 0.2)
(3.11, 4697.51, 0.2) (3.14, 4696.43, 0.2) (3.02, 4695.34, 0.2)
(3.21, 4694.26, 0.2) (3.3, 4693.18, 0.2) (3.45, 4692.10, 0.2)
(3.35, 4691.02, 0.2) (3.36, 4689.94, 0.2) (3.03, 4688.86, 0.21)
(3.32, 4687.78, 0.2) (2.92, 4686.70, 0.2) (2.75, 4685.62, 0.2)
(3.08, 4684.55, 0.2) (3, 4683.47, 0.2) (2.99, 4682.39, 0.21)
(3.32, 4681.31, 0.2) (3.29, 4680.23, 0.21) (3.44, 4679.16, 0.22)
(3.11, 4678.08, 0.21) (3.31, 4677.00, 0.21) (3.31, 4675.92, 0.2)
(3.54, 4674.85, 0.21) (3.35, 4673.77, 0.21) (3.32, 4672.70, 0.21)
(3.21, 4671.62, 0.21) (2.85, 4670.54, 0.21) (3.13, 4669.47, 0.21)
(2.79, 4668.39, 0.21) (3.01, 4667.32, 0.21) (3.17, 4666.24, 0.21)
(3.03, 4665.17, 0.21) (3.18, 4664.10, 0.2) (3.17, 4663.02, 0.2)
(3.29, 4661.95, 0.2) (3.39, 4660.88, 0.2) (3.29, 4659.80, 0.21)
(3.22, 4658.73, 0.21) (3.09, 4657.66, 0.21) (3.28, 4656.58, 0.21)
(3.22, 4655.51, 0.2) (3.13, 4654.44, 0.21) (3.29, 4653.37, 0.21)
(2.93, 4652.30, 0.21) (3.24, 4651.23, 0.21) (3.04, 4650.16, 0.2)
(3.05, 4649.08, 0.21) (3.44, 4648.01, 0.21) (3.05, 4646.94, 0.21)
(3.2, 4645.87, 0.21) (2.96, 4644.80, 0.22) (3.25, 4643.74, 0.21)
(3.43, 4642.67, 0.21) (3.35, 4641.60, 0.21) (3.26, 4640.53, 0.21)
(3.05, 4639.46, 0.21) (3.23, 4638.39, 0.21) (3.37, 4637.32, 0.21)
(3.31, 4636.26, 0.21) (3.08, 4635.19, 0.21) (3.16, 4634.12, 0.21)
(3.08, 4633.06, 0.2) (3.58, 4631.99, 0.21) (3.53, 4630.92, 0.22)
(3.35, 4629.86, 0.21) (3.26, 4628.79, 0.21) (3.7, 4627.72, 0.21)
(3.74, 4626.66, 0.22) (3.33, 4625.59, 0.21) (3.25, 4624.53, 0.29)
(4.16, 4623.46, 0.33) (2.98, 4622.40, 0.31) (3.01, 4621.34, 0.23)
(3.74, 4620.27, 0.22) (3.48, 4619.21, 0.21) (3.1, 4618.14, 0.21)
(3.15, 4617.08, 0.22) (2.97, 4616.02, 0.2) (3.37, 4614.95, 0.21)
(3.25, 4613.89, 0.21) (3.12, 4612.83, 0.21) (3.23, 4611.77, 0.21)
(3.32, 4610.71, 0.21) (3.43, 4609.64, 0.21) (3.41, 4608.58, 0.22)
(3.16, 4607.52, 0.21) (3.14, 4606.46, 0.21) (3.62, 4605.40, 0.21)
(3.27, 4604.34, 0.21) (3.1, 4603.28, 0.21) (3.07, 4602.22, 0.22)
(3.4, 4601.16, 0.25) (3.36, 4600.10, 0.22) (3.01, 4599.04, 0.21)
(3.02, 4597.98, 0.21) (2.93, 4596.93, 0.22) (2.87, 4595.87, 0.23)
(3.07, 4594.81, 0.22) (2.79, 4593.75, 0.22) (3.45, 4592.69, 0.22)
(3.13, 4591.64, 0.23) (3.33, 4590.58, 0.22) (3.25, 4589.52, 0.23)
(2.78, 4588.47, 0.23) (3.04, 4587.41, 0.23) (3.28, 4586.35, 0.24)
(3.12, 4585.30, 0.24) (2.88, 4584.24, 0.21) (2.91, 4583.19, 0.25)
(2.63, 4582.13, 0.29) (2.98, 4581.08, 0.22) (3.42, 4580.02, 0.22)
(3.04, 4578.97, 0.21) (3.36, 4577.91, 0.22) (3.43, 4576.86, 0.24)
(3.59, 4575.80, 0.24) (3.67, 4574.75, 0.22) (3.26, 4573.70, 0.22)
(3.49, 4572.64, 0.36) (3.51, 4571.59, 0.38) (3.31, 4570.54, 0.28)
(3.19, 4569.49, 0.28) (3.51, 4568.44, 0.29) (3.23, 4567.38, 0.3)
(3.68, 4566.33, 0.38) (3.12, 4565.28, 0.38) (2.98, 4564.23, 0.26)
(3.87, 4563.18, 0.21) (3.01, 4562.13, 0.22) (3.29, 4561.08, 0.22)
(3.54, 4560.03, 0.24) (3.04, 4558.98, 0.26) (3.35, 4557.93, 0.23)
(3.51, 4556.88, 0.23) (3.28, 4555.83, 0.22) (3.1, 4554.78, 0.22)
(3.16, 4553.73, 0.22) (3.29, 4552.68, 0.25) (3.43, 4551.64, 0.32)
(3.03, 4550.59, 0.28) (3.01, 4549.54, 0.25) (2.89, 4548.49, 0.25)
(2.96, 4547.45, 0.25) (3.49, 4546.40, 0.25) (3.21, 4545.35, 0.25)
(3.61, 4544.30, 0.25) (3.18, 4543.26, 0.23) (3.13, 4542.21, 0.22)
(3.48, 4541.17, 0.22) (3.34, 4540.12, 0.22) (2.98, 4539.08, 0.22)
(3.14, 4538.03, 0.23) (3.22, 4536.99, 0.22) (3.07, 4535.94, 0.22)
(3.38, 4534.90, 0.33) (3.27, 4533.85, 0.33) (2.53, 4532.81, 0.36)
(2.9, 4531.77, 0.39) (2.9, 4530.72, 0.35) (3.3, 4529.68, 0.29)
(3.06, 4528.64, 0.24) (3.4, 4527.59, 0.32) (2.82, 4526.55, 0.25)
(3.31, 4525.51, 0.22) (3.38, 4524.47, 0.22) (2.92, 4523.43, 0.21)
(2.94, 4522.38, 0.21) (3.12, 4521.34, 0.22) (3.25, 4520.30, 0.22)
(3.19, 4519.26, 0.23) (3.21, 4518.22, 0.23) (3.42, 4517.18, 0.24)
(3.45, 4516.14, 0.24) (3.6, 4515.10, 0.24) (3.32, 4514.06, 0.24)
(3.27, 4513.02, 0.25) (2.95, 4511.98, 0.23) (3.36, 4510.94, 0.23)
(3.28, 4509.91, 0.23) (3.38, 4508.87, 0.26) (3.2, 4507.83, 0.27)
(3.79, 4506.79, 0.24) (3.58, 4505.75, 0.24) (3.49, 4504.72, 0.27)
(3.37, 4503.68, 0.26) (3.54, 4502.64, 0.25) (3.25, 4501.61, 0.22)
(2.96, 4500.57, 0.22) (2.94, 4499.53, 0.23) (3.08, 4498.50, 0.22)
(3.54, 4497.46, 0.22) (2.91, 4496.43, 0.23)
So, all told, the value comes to 0.13 mag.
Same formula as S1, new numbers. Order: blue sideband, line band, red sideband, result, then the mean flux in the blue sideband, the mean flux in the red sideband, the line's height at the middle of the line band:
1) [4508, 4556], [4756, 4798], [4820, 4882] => -0.09 mag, 3.19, 2.99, 3.04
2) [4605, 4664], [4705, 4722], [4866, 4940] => 0.02 mag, 3.27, 3.11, 3.23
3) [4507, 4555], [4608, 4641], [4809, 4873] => -0.06 mag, 3.2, 3.04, 3.15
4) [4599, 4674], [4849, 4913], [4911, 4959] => 0.11 mag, 3.25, 3.28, 3.27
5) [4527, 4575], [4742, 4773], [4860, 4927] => -0.07 mag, 3.24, 3.02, 3.11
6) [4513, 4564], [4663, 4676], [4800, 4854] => 0.02 mag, 3.21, 3.24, 3.23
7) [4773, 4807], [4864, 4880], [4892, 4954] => 0.18 mag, 3.34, 3.27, 3.3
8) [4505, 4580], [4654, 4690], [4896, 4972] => 0.03 mag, 3.26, 3.28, 3.27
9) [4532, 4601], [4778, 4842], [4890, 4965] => -0.02 mag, 3.21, 3.29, 3.26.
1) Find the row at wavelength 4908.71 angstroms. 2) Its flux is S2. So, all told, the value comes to 3.06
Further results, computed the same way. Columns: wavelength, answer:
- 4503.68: 3.37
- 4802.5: 3.18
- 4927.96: 3.25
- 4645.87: 3.2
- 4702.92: 3.12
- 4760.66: 3.26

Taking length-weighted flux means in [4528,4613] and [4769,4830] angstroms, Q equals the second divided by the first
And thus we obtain 1.0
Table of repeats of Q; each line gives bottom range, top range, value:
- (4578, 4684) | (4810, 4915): 0.96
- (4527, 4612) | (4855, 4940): 0.95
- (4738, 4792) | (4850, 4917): 0.89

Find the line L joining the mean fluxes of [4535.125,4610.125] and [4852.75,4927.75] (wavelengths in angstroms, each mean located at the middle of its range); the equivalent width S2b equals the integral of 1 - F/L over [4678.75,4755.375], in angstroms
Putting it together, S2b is -3.0 angstroms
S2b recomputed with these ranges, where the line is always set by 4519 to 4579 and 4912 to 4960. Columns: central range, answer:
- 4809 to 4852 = 0.3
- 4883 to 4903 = 0.6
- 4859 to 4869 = 2.4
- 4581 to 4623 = 1.1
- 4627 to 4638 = -0.3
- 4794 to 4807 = -0.2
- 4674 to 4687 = 0.3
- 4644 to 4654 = 0.3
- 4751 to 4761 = -0.1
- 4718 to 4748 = -0.5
